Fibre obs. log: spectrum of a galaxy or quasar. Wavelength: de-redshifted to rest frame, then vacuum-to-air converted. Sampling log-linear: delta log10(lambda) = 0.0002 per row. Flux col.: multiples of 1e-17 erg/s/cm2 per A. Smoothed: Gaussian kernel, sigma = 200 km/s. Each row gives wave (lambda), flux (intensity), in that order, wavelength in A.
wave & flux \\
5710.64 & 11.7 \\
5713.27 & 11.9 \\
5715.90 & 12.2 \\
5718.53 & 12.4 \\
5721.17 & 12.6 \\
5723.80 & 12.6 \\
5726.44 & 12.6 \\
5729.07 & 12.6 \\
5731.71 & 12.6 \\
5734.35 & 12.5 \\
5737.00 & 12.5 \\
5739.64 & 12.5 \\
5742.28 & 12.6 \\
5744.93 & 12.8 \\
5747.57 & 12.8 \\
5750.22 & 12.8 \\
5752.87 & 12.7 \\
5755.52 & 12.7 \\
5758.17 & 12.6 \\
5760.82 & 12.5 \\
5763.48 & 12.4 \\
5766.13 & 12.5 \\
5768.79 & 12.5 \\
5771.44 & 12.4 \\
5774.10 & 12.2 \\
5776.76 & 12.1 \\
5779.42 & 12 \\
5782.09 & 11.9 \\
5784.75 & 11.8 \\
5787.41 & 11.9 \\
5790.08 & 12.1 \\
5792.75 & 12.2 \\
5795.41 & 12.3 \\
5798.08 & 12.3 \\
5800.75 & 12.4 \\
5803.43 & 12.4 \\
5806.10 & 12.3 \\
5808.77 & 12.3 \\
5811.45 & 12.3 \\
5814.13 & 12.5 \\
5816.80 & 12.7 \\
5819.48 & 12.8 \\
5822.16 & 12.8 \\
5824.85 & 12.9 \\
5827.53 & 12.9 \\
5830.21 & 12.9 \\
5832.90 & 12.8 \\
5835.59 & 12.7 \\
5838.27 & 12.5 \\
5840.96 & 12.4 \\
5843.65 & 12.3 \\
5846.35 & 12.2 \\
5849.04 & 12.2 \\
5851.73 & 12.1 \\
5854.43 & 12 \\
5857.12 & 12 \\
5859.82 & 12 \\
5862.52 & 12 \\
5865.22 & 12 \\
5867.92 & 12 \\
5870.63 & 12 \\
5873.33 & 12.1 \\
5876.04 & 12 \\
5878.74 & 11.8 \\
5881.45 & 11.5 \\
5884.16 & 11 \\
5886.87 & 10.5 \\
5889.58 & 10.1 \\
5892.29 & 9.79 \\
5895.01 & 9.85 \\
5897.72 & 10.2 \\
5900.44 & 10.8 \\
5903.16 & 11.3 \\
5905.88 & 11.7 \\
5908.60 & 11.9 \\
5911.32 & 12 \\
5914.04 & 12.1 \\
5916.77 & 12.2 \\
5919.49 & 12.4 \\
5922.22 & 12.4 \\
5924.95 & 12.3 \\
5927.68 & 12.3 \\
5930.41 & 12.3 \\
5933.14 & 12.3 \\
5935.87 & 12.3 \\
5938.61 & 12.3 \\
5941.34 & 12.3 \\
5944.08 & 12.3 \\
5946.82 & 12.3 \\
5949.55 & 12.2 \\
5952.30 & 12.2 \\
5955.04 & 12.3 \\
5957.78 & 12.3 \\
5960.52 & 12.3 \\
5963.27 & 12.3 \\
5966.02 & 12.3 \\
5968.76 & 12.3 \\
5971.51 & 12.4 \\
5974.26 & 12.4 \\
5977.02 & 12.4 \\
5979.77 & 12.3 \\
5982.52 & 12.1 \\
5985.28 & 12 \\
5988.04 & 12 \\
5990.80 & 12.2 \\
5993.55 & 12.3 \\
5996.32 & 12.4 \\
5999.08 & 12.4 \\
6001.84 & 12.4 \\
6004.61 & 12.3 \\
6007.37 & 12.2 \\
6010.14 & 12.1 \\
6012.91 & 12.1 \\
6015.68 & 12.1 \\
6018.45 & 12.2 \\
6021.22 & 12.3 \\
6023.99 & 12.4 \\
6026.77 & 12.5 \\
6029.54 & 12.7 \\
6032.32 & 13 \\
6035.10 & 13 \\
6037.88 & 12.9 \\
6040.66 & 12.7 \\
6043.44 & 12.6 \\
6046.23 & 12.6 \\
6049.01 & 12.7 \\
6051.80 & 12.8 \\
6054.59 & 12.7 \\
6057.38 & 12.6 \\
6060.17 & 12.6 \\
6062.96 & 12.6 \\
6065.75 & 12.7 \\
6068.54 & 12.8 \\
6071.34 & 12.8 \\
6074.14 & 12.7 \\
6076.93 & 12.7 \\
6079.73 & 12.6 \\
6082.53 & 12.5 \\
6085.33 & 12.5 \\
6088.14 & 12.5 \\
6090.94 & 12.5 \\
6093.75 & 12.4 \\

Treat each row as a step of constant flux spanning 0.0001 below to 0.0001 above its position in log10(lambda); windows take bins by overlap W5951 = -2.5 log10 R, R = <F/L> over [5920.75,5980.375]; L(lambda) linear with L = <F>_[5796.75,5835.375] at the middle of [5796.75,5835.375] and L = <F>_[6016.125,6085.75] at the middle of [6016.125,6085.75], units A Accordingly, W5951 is 0.03 mag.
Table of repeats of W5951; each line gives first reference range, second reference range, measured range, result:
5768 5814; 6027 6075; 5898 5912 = 0.09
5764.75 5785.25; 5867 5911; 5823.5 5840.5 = -0.10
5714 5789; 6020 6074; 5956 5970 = 0.03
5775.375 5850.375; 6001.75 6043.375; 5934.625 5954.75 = 0.01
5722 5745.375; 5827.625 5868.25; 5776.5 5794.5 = 0.04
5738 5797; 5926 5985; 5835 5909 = 0.07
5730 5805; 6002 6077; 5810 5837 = -0.03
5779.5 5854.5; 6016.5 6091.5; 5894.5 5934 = 0.06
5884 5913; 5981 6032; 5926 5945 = -0.09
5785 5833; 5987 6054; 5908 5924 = 0.02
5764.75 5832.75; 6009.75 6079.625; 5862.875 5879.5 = 0.04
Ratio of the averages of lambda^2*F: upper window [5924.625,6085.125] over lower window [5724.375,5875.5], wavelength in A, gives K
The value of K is 1.08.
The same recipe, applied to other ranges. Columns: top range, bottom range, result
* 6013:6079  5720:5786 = 1.12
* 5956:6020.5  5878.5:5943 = 1.09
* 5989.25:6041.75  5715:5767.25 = 1.08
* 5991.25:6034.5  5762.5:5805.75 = 1.09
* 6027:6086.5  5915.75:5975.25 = 1.07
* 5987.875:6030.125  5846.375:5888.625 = 1.09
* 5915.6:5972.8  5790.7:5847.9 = 1.03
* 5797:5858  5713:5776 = 1.02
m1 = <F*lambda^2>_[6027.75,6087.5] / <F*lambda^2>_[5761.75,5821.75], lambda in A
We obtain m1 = 1.13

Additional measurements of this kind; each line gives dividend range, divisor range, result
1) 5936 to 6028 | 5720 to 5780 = 1.06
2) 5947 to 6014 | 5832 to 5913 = 1.09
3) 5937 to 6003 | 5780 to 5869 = 1.05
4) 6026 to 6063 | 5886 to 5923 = 1.19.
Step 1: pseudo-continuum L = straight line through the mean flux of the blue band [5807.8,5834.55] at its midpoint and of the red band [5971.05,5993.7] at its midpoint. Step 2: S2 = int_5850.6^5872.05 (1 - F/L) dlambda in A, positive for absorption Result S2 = 1.0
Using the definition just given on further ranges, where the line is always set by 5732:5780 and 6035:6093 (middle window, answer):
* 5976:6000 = 0.75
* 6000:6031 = 0.82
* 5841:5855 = 0.41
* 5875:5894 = 2.51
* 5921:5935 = 0.31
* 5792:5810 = 0.31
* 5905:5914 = 0.48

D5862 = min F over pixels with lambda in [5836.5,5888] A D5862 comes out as 10.5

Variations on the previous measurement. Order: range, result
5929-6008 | 12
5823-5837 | 12.7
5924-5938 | 12.3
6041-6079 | 12.6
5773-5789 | 11.8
